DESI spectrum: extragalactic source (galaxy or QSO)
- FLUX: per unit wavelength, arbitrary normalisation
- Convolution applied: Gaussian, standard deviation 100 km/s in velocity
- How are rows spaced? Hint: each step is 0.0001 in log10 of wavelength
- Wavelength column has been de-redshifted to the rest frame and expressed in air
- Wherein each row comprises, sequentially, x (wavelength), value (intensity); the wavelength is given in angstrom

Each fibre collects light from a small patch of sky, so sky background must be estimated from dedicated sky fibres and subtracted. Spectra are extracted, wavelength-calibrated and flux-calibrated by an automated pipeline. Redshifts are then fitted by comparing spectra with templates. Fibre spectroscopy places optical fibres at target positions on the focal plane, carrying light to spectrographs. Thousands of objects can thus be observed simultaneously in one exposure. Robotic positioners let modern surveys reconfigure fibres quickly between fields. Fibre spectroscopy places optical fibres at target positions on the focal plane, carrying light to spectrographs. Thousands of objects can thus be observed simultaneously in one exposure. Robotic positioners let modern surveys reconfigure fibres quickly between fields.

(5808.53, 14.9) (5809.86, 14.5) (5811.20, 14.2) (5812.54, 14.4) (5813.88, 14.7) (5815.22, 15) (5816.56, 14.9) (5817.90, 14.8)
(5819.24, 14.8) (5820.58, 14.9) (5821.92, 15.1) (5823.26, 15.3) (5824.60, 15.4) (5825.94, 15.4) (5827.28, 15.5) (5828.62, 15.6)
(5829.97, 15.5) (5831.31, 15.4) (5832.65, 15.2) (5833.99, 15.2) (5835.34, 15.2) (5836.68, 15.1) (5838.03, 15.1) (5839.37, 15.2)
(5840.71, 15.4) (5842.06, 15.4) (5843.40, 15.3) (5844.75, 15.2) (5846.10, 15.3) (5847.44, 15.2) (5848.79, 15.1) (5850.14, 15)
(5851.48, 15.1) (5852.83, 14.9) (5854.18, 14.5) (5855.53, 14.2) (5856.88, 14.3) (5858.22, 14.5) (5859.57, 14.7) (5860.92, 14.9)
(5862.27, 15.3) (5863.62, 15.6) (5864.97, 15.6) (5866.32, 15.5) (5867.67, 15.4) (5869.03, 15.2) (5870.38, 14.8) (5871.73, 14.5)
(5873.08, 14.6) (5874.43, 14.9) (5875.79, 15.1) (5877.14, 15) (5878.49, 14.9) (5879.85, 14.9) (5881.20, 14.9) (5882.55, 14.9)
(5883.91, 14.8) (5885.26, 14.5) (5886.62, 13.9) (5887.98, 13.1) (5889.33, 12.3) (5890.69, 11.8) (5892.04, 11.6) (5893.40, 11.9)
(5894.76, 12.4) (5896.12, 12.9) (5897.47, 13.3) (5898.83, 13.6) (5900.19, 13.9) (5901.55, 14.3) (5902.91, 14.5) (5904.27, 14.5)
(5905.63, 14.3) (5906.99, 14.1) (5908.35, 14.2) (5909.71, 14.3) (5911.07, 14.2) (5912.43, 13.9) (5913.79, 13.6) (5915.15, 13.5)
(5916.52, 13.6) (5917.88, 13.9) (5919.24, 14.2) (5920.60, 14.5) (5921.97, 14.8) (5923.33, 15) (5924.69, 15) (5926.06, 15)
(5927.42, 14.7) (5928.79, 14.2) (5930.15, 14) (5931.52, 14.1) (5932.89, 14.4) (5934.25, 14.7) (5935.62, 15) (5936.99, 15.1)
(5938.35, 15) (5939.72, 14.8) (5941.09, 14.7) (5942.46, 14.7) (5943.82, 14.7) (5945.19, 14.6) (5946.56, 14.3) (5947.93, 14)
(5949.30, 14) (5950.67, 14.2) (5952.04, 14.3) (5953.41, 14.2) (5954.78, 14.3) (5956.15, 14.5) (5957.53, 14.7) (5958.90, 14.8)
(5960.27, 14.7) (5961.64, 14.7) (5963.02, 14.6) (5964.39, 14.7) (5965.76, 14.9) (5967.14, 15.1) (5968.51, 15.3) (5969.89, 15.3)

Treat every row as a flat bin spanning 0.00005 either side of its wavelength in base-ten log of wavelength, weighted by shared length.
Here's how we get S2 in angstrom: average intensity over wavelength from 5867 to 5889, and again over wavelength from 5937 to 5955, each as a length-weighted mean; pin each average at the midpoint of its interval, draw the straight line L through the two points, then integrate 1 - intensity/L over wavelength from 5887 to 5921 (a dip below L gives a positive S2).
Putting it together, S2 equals 2.5 angstrom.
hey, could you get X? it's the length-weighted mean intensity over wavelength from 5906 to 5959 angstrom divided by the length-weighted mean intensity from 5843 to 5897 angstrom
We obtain 1.00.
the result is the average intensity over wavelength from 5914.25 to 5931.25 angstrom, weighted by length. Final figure 14.3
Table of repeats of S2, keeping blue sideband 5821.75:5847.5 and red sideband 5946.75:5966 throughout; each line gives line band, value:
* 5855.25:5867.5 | 0.1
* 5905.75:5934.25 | 0.9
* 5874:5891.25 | 0.9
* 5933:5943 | -0.2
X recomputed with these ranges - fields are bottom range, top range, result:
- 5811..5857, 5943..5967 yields 0.96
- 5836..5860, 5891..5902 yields 0.86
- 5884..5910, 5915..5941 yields 1.08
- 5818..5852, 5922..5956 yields 0.96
